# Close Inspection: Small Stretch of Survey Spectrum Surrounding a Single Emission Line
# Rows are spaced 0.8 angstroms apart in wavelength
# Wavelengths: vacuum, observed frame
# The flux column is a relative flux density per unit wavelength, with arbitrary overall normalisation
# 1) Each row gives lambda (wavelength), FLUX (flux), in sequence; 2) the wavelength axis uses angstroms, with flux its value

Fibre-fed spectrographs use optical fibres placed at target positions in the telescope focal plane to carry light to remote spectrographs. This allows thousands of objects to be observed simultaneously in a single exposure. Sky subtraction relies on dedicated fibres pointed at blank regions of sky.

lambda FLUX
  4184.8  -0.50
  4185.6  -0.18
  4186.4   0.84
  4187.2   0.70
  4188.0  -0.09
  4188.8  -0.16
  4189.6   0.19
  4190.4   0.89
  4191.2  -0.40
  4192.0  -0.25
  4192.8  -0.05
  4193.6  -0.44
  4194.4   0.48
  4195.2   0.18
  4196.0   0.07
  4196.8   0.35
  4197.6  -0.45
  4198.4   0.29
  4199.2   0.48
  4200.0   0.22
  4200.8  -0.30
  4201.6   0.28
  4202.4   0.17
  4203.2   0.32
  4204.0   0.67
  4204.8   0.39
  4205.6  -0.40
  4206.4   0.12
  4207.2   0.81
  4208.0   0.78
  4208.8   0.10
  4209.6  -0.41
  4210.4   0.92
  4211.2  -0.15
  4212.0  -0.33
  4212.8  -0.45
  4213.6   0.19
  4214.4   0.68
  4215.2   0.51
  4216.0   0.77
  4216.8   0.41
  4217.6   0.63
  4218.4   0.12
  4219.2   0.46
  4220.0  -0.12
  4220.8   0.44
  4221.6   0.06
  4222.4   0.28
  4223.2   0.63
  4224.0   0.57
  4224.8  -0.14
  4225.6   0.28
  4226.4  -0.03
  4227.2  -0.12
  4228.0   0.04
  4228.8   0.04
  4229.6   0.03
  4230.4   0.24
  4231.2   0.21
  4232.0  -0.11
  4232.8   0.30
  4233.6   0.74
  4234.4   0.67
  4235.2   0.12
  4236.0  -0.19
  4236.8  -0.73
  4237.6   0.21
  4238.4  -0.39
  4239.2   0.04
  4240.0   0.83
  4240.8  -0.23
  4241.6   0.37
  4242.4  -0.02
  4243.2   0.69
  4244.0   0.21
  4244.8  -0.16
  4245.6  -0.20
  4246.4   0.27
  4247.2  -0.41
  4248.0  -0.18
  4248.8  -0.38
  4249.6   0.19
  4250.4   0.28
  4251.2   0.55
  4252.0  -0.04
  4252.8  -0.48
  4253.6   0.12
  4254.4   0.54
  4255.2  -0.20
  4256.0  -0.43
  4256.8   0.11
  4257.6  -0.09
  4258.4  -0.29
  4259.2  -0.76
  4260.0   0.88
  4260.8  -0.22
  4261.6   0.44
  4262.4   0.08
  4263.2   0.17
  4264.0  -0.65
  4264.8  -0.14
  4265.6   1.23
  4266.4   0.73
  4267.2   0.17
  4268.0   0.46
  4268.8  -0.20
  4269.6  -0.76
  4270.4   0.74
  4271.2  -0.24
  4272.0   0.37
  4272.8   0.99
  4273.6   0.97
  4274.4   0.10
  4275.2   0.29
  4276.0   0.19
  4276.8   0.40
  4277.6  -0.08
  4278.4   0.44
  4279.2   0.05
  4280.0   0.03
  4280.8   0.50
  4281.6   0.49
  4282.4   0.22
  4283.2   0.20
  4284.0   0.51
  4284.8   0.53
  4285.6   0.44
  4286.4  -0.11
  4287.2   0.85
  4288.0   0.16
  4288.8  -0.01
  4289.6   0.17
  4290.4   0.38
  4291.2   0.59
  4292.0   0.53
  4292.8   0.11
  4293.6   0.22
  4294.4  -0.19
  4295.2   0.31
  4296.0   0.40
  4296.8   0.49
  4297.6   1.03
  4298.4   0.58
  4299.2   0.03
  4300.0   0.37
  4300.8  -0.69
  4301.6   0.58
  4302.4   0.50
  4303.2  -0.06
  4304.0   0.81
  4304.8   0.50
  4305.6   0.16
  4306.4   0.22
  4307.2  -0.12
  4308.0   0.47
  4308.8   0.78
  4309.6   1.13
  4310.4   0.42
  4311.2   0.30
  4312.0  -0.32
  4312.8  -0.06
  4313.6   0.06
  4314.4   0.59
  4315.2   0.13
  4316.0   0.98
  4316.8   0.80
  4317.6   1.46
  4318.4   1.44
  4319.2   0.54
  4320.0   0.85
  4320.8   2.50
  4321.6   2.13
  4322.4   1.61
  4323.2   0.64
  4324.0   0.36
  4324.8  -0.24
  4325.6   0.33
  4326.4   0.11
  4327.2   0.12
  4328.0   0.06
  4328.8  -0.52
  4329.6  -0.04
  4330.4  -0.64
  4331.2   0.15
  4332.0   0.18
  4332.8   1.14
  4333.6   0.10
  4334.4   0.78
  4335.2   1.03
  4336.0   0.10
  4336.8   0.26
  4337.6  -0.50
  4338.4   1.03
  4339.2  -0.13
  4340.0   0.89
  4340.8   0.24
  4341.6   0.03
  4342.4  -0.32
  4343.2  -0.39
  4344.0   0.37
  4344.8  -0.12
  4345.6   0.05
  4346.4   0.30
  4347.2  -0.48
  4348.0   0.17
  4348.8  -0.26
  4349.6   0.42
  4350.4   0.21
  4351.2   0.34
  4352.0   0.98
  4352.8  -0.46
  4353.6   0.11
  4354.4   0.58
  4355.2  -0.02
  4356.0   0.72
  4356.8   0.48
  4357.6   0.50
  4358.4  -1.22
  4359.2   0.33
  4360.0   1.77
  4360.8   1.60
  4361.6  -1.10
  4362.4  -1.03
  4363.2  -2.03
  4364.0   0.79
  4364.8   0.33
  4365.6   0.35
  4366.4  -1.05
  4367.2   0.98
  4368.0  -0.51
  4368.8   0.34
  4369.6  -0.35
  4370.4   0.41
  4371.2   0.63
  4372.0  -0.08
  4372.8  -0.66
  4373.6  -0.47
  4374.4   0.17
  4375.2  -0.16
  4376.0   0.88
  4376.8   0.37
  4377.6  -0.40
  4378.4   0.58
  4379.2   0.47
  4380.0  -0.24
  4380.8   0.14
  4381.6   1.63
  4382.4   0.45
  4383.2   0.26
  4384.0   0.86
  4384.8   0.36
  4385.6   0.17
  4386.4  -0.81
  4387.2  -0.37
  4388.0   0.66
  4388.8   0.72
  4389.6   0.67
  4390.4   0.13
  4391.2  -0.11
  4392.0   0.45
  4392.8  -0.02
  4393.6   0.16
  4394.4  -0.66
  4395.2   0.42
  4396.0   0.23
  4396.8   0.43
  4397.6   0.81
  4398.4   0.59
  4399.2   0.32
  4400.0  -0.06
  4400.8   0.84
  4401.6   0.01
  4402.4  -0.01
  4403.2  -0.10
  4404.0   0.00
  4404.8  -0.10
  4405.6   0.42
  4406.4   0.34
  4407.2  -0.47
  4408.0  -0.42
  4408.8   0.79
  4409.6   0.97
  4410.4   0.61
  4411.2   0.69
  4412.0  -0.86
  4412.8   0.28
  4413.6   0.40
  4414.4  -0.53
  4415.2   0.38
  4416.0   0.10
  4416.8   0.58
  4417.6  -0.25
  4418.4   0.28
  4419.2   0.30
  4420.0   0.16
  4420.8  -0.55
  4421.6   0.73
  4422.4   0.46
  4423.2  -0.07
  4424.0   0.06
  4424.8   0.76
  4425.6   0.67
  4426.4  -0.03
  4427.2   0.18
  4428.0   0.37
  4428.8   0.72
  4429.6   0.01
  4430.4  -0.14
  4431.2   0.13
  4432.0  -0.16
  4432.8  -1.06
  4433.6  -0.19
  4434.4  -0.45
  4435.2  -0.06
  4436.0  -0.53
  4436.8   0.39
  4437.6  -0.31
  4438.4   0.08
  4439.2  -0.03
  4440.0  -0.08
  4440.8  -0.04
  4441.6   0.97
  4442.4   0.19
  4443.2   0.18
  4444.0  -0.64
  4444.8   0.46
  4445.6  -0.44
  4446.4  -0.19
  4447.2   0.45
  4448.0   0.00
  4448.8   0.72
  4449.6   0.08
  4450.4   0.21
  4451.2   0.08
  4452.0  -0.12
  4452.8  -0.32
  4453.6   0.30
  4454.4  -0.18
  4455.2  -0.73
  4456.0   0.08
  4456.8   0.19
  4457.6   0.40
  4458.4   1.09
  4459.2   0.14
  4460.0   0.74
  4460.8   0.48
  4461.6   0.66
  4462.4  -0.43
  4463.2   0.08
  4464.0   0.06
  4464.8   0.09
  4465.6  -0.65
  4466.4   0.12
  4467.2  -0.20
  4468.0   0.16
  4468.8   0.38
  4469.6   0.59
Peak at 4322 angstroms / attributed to [O II] 3727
